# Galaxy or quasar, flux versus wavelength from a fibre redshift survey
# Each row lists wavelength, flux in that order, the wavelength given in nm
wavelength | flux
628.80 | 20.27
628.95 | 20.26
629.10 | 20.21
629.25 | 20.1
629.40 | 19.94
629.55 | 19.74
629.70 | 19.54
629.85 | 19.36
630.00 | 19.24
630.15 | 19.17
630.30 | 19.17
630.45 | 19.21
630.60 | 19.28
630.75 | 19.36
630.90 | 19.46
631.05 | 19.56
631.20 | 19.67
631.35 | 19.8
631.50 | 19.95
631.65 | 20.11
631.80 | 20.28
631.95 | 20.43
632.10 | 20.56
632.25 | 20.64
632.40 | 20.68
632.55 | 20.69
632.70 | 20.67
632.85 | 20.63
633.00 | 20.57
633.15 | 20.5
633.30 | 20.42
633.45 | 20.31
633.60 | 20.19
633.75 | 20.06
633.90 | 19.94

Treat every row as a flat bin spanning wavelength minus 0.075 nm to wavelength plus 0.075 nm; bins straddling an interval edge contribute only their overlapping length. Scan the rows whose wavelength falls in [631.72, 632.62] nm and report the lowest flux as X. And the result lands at 20.28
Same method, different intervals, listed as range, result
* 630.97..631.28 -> 19.56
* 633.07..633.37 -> 20.42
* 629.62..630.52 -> 19.17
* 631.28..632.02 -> 19.8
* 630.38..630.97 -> 19.21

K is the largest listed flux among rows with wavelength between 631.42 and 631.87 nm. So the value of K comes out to 20.28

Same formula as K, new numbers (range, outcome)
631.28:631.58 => 19.95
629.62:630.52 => 19.54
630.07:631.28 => 19.67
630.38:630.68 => 19.28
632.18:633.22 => 20.69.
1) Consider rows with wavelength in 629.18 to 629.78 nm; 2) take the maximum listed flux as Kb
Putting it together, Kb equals 20.1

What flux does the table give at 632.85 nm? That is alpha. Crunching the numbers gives 20.63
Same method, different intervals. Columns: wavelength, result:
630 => 19.24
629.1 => 20.21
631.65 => 20.11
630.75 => 19.36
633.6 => 20.19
